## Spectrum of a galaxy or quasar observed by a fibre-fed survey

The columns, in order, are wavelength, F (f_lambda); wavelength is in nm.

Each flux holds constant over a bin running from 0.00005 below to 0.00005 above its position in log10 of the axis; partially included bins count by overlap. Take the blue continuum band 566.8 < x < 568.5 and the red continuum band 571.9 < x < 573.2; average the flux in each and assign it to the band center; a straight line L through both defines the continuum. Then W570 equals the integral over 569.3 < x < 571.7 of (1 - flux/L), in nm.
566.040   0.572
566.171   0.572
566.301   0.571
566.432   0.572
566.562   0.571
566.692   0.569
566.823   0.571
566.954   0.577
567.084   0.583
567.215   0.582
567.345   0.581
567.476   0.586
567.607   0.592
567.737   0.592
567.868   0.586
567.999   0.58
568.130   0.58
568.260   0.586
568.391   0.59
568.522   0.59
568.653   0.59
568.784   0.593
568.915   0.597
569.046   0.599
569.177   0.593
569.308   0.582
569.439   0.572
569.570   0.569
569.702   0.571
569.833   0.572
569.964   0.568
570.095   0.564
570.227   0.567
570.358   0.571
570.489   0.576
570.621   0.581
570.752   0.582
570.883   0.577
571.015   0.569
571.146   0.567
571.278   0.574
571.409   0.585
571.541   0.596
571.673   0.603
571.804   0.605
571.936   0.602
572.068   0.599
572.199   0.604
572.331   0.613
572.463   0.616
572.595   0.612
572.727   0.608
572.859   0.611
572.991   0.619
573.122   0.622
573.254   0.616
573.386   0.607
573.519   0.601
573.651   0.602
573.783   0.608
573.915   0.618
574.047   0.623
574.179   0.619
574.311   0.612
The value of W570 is 0.097 nm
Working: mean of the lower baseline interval 0.584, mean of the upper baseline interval 0.611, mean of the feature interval 0.575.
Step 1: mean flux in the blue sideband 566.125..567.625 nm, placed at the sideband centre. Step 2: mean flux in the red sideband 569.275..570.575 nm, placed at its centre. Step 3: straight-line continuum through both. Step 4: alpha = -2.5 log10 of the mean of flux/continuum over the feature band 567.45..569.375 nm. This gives -0.03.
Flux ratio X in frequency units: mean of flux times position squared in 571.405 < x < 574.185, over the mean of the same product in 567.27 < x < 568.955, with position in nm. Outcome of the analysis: 1.05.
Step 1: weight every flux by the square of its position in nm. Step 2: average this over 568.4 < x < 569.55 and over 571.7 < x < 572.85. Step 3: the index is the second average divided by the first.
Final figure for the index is 1.04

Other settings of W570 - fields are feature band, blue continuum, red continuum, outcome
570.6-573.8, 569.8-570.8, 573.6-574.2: -0.02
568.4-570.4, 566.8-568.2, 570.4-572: 0.01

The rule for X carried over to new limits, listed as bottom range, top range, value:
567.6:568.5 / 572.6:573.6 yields 1.06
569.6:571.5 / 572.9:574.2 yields 1.08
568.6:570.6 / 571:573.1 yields 1.05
